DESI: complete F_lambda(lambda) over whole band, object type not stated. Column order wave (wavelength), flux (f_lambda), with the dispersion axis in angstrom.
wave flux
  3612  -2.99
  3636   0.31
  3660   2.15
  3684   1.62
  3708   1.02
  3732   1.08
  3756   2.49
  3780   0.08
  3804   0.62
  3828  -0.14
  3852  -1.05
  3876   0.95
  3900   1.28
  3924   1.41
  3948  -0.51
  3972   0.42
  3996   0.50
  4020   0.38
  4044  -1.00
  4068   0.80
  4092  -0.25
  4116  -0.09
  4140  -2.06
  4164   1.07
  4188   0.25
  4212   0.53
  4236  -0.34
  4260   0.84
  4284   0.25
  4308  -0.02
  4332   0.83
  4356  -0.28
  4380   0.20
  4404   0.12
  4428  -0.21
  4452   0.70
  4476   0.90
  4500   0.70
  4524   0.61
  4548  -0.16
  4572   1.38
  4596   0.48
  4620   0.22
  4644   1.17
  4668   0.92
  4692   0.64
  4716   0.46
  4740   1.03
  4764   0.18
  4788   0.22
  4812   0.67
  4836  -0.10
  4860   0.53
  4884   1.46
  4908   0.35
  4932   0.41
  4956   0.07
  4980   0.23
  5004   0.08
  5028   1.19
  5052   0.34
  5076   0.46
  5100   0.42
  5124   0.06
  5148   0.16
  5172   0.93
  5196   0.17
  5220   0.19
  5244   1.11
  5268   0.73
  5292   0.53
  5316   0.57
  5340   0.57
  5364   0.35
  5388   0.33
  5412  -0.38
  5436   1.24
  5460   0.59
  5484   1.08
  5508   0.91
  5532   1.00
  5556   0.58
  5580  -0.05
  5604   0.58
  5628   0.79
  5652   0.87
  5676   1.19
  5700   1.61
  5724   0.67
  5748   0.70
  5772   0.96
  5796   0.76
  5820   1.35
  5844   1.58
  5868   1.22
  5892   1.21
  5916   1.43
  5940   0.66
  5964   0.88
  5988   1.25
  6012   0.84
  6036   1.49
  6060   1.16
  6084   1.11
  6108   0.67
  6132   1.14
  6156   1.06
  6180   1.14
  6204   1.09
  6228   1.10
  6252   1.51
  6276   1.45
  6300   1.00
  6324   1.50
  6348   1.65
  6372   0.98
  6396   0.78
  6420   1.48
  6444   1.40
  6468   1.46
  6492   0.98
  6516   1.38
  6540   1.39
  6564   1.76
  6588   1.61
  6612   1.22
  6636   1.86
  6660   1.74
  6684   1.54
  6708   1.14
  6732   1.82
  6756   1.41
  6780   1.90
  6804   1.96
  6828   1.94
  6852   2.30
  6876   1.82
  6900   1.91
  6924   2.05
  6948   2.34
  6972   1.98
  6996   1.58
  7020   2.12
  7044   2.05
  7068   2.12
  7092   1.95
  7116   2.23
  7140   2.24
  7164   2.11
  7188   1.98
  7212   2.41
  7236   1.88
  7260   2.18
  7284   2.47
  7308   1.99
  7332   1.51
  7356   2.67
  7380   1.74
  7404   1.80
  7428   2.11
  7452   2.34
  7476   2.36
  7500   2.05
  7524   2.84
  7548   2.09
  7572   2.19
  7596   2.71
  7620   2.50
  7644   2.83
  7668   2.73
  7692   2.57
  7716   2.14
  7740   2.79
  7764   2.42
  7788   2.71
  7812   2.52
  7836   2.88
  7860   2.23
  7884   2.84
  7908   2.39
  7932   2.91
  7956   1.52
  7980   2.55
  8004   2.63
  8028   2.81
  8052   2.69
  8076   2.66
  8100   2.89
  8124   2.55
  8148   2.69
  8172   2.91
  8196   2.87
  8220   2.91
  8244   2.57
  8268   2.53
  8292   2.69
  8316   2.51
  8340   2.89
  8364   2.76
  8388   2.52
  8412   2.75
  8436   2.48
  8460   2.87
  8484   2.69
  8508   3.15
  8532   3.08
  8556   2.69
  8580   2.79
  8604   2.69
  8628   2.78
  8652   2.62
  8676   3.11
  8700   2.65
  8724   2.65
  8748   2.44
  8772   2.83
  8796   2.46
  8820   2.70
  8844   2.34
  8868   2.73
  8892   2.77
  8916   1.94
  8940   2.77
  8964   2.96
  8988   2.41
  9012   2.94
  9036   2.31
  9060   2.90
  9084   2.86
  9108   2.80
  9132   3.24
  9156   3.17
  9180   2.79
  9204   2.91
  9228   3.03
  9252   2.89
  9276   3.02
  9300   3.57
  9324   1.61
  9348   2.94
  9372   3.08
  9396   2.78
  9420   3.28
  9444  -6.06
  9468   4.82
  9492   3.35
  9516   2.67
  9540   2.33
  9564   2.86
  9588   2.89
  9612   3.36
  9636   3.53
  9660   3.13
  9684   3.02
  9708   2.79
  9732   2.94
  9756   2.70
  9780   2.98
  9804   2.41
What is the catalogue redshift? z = 0.70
